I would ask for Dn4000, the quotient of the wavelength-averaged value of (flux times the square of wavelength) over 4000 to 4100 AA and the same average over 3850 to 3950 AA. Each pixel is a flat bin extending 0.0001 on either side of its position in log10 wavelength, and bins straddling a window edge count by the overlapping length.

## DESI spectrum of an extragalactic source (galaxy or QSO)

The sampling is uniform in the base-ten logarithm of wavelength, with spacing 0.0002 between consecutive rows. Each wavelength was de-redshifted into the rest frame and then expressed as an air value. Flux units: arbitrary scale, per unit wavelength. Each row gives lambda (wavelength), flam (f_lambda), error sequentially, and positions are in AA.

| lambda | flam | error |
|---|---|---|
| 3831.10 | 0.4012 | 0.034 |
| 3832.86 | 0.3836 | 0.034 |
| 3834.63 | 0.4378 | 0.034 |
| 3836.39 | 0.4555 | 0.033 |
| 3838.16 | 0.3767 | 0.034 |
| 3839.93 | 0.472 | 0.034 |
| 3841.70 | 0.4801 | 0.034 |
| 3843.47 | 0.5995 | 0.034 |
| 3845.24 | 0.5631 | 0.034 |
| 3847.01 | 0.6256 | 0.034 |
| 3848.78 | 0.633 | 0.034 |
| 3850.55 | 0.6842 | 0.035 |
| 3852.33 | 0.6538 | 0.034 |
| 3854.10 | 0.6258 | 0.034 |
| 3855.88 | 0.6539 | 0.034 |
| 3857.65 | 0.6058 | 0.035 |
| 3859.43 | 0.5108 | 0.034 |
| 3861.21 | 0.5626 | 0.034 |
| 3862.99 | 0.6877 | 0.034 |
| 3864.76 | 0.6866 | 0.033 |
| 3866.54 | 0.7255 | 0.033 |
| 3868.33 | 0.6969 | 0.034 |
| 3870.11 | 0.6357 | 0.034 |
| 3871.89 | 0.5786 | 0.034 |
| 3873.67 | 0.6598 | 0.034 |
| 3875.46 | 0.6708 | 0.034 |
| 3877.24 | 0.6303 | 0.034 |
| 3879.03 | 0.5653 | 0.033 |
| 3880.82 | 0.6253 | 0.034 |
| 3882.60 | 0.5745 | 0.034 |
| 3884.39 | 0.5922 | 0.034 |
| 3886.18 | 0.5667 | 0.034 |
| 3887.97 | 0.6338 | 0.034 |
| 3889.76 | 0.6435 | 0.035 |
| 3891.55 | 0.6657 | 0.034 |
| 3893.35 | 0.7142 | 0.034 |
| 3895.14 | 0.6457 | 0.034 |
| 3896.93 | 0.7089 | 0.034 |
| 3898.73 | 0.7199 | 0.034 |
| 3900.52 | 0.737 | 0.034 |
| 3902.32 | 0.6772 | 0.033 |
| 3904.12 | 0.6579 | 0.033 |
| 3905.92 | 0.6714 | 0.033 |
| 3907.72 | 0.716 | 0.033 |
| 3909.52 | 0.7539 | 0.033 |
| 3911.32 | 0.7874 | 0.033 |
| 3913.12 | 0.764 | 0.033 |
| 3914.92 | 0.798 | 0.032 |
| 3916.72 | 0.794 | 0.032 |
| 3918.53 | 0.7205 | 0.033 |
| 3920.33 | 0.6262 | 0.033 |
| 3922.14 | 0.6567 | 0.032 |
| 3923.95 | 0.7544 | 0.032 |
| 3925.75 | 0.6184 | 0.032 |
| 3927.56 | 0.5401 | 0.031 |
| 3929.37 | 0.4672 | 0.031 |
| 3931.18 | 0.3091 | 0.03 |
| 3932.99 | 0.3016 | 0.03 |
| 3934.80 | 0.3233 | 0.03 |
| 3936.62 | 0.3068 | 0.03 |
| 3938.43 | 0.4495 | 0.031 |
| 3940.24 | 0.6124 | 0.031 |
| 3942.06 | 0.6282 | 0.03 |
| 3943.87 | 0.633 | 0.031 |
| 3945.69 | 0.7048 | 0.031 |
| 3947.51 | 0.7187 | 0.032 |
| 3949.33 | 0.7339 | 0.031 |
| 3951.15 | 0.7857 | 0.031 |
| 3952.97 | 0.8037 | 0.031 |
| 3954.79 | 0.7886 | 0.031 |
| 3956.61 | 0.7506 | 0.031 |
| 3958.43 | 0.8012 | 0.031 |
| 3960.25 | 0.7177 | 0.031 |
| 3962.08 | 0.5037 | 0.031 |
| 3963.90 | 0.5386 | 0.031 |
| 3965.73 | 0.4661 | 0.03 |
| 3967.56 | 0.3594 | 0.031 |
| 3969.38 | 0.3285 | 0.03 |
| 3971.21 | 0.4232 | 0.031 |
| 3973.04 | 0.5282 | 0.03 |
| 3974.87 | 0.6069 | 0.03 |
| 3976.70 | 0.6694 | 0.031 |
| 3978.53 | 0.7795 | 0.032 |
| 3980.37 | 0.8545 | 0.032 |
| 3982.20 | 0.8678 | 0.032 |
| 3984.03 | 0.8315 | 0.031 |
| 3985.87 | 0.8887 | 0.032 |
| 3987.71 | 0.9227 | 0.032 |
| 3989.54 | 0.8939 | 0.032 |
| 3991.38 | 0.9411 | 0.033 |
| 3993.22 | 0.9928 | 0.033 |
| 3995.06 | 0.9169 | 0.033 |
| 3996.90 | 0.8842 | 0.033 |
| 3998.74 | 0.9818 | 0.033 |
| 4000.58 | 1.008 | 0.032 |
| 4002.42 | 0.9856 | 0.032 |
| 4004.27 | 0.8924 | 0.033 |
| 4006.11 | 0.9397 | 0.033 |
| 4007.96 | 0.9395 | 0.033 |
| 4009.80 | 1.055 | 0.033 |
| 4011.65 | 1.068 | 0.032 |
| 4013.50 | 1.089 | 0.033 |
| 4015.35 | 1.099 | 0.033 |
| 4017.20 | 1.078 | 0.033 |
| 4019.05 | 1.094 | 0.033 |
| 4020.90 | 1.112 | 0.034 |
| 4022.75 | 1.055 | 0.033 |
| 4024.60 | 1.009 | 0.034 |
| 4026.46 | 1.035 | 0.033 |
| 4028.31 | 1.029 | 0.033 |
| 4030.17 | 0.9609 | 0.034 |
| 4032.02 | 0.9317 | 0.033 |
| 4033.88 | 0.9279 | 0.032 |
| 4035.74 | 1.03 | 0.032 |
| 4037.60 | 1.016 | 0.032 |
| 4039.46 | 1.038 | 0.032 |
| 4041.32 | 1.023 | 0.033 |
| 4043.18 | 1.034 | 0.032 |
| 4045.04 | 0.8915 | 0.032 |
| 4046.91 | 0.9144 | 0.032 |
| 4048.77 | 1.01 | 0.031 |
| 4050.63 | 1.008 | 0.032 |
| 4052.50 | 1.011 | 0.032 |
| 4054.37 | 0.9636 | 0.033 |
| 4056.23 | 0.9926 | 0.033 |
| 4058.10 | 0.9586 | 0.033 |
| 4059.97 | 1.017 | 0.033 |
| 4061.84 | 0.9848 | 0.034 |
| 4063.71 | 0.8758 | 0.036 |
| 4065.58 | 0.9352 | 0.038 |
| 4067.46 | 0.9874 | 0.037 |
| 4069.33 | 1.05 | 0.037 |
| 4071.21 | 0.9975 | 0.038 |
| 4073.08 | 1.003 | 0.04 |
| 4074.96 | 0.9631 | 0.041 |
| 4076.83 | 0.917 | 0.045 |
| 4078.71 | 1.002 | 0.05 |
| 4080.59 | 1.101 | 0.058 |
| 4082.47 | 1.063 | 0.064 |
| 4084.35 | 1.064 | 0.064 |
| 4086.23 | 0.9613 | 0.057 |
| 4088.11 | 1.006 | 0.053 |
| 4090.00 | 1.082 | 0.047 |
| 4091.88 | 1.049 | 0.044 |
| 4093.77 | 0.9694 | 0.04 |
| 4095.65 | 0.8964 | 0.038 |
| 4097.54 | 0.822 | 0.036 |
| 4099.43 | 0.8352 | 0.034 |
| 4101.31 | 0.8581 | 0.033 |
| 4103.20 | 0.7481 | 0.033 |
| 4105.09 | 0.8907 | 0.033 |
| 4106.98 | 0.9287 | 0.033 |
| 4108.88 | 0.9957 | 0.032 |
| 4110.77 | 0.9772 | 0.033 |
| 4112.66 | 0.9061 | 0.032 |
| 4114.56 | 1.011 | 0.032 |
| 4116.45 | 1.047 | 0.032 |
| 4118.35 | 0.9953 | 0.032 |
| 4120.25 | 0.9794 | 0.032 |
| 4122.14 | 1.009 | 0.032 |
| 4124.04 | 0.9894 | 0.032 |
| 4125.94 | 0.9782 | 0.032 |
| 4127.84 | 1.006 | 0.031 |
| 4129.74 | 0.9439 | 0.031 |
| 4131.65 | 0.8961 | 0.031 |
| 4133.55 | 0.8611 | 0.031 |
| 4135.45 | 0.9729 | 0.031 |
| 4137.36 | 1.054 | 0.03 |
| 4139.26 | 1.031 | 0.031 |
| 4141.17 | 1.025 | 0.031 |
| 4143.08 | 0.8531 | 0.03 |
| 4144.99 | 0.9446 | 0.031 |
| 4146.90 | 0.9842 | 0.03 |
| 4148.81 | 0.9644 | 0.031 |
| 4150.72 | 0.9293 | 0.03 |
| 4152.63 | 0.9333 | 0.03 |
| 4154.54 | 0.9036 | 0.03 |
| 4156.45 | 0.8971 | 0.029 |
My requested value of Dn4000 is 1.70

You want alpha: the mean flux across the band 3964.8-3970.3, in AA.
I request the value 0.385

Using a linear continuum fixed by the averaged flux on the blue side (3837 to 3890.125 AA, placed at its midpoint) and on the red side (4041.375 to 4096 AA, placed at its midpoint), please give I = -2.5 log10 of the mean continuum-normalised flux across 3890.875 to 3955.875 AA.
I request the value 0.11 mag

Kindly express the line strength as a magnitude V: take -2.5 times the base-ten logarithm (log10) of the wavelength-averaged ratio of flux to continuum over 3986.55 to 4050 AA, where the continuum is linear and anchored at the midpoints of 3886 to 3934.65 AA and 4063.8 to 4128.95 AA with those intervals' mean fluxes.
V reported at -0.19 mag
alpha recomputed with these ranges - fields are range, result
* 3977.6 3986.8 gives 0.844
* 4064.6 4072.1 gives 0.991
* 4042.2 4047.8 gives 0.947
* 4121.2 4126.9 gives 0.992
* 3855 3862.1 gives 0.583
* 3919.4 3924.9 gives 0.679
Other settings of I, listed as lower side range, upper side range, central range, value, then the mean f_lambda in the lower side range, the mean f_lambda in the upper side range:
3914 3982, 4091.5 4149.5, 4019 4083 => -0.226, 0.608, 0.948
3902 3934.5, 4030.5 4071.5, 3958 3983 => 0.281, 0.638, 0.981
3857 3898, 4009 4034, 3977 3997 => 0.075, 0.635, 1.04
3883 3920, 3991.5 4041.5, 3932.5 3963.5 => 0.302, 0.696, 1.01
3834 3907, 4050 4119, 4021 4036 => -0.145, 0.618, 0.969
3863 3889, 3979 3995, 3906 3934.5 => 0.158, 0.634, 0.896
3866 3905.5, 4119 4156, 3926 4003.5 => 0.110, 0.651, 0.961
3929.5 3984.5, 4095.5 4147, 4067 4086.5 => -0.188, 0.601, 0.944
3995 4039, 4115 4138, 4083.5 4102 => 0.035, 1.01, 0.977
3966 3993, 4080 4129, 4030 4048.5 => -0.176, 0.709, 0.967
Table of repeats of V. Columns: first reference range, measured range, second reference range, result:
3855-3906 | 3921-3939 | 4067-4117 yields 0.45 mag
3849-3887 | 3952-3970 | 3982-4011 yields 0.36 mag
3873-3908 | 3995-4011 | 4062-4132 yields -0.17 mag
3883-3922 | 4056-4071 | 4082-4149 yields -0.09 mag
